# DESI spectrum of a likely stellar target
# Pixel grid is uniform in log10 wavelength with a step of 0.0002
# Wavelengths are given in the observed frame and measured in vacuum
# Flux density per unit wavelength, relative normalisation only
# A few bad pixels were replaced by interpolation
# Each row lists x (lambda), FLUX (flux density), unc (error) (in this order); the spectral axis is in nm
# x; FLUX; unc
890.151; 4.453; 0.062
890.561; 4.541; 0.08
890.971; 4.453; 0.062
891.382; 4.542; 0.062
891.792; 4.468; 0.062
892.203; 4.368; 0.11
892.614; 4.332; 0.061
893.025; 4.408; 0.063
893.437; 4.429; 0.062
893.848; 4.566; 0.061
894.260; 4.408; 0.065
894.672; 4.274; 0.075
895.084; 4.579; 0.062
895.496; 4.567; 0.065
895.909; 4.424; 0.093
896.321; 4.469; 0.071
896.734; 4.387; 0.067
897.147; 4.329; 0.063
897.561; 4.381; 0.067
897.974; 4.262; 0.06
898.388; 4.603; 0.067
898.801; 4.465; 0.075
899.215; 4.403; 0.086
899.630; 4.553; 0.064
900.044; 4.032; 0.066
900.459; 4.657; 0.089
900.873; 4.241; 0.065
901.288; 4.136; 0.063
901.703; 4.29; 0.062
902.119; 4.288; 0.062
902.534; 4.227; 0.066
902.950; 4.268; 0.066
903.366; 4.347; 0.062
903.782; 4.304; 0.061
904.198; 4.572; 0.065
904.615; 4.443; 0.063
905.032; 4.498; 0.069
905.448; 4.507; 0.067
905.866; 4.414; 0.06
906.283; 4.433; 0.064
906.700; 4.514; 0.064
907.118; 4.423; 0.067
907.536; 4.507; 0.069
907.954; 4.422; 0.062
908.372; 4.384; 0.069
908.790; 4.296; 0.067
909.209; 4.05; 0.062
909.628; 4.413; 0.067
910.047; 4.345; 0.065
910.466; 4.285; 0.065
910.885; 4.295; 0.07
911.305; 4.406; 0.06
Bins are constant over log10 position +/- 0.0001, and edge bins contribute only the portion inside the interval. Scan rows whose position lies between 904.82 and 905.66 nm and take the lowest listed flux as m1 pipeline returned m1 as 4.498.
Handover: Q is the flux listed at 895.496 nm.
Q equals 4.567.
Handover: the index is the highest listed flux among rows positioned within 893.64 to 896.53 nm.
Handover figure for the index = 4.579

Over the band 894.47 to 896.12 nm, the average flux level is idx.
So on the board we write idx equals 4.46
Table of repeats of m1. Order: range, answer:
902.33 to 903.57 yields 4.227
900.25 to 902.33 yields 4.136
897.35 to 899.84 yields 4.262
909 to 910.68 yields 4.05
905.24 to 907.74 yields 4.414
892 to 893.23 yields 4.332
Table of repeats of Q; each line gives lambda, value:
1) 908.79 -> 4.296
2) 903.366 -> 4.347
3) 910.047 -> 4.345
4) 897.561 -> 4.381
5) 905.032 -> 4.498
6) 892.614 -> 4.332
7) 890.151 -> 4.453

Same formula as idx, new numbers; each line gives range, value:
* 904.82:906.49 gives 4.46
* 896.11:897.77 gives 4.39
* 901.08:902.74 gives 4.24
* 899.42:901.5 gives 4.32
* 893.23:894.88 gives 4.42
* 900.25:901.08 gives 4.45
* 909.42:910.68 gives 4.35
